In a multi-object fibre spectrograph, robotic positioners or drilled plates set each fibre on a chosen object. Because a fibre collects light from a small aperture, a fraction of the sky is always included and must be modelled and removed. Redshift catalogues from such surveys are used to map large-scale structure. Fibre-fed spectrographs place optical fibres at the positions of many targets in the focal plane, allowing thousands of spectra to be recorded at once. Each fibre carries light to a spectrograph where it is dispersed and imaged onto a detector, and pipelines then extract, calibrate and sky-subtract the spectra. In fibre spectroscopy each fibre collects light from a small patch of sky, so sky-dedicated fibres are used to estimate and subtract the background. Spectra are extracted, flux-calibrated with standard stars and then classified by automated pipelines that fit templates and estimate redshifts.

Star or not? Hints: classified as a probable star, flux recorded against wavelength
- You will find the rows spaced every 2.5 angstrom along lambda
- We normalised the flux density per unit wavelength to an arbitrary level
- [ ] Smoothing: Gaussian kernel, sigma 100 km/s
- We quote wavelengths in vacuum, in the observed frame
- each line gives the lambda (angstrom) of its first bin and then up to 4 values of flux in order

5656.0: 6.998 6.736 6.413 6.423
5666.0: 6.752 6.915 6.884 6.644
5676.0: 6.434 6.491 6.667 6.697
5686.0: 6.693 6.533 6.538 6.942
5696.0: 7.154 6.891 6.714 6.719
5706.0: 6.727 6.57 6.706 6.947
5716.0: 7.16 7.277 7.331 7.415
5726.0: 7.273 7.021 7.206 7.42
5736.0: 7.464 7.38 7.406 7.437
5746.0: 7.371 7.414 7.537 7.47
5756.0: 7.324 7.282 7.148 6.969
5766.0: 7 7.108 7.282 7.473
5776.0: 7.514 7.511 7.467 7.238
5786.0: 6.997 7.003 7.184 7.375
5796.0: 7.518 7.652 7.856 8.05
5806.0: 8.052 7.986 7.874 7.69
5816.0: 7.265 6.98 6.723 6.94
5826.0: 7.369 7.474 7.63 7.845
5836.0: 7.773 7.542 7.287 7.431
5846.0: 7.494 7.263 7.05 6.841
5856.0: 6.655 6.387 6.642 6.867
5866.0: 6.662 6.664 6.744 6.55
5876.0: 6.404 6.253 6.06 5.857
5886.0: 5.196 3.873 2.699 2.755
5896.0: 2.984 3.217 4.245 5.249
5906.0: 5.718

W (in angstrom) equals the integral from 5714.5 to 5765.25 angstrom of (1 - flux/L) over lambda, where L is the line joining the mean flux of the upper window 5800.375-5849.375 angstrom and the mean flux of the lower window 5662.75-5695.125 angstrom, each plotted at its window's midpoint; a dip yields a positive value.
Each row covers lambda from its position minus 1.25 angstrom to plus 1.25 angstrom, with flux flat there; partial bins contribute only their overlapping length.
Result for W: -2.0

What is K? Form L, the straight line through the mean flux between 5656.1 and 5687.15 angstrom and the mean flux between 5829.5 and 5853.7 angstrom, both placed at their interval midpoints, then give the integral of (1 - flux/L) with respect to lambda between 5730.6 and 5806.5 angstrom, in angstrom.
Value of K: -3.0 angstrom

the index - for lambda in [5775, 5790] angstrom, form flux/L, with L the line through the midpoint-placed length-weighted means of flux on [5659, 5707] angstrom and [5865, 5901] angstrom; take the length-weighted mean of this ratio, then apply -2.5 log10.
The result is -0.23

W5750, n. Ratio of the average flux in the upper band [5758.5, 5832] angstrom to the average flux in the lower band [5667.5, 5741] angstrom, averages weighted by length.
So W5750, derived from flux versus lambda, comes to 1.07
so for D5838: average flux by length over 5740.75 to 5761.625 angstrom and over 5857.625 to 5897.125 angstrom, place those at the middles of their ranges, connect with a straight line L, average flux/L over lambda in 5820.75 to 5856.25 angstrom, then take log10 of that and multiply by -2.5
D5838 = -0.198 mag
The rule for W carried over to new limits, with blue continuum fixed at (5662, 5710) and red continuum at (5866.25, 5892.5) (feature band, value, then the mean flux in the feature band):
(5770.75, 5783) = -2.5 angstrom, 7.45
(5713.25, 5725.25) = -1.3 angstrom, 7.25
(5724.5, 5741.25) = -2.2 angstrom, 7.31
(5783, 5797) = -2.5 angstrom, 7.21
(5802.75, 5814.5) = -3.7 angstrom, 7.93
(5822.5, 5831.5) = -2.1 angstrom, 7.34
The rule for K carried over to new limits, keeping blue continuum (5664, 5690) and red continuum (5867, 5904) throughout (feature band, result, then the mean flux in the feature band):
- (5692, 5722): -2.34 angstrom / 6.92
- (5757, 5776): -4.03 angstrom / 7.2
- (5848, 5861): -3.86 angstrom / 6.8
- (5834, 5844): -4.06 angstrom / 7.54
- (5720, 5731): -1.72 angstrom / 7.25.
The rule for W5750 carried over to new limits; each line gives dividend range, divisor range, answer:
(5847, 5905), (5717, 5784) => 0.77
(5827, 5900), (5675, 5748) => 0.89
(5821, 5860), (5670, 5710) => 1.08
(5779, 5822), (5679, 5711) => 1.11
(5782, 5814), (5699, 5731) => 1.08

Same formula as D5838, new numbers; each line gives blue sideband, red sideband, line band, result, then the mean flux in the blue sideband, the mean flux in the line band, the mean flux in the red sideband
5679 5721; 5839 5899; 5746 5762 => -0.13 mag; 6.82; 7.37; 5.96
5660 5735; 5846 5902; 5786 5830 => -0.21 mag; 6.86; 7.46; 5.68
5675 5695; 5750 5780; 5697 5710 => 0.01 mag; 6.63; 6.73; 7.3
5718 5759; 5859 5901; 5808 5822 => -0.18 mag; 7.36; 7.4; 5.33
